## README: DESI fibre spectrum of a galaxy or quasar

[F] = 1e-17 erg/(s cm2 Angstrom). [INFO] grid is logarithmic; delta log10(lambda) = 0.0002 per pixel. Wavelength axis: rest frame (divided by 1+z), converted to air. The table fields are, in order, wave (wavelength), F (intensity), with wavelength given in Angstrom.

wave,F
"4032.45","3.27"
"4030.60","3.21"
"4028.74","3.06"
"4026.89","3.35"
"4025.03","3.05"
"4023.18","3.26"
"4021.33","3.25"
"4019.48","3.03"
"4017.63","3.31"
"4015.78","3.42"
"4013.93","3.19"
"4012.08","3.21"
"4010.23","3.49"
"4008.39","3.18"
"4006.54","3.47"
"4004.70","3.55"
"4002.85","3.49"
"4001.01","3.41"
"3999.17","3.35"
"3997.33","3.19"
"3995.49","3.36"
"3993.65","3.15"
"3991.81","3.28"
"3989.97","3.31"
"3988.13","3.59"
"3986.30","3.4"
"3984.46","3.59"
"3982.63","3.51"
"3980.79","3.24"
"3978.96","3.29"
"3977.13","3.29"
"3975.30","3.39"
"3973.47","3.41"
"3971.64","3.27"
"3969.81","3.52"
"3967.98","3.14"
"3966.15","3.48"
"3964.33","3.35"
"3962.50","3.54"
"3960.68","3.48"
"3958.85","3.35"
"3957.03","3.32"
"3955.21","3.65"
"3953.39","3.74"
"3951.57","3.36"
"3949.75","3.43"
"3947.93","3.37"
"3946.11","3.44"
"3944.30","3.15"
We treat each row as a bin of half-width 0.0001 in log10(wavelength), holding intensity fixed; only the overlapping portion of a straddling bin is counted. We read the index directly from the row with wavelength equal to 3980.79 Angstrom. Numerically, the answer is 3.24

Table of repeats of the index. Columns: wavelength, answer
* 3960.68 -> 3.48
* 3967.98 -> 3.14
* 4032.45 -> 3.27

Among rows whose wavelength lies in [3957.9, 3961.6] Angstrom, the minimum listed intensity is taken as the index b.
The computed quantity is 3.35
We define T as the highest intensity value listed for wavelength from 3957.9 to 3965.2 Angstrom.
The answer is 3.54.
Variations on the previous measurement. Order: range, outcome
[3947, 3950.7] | 3.43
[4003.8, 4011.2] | 3.55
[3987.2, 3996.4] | 3.59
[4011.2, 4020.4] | 3.42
